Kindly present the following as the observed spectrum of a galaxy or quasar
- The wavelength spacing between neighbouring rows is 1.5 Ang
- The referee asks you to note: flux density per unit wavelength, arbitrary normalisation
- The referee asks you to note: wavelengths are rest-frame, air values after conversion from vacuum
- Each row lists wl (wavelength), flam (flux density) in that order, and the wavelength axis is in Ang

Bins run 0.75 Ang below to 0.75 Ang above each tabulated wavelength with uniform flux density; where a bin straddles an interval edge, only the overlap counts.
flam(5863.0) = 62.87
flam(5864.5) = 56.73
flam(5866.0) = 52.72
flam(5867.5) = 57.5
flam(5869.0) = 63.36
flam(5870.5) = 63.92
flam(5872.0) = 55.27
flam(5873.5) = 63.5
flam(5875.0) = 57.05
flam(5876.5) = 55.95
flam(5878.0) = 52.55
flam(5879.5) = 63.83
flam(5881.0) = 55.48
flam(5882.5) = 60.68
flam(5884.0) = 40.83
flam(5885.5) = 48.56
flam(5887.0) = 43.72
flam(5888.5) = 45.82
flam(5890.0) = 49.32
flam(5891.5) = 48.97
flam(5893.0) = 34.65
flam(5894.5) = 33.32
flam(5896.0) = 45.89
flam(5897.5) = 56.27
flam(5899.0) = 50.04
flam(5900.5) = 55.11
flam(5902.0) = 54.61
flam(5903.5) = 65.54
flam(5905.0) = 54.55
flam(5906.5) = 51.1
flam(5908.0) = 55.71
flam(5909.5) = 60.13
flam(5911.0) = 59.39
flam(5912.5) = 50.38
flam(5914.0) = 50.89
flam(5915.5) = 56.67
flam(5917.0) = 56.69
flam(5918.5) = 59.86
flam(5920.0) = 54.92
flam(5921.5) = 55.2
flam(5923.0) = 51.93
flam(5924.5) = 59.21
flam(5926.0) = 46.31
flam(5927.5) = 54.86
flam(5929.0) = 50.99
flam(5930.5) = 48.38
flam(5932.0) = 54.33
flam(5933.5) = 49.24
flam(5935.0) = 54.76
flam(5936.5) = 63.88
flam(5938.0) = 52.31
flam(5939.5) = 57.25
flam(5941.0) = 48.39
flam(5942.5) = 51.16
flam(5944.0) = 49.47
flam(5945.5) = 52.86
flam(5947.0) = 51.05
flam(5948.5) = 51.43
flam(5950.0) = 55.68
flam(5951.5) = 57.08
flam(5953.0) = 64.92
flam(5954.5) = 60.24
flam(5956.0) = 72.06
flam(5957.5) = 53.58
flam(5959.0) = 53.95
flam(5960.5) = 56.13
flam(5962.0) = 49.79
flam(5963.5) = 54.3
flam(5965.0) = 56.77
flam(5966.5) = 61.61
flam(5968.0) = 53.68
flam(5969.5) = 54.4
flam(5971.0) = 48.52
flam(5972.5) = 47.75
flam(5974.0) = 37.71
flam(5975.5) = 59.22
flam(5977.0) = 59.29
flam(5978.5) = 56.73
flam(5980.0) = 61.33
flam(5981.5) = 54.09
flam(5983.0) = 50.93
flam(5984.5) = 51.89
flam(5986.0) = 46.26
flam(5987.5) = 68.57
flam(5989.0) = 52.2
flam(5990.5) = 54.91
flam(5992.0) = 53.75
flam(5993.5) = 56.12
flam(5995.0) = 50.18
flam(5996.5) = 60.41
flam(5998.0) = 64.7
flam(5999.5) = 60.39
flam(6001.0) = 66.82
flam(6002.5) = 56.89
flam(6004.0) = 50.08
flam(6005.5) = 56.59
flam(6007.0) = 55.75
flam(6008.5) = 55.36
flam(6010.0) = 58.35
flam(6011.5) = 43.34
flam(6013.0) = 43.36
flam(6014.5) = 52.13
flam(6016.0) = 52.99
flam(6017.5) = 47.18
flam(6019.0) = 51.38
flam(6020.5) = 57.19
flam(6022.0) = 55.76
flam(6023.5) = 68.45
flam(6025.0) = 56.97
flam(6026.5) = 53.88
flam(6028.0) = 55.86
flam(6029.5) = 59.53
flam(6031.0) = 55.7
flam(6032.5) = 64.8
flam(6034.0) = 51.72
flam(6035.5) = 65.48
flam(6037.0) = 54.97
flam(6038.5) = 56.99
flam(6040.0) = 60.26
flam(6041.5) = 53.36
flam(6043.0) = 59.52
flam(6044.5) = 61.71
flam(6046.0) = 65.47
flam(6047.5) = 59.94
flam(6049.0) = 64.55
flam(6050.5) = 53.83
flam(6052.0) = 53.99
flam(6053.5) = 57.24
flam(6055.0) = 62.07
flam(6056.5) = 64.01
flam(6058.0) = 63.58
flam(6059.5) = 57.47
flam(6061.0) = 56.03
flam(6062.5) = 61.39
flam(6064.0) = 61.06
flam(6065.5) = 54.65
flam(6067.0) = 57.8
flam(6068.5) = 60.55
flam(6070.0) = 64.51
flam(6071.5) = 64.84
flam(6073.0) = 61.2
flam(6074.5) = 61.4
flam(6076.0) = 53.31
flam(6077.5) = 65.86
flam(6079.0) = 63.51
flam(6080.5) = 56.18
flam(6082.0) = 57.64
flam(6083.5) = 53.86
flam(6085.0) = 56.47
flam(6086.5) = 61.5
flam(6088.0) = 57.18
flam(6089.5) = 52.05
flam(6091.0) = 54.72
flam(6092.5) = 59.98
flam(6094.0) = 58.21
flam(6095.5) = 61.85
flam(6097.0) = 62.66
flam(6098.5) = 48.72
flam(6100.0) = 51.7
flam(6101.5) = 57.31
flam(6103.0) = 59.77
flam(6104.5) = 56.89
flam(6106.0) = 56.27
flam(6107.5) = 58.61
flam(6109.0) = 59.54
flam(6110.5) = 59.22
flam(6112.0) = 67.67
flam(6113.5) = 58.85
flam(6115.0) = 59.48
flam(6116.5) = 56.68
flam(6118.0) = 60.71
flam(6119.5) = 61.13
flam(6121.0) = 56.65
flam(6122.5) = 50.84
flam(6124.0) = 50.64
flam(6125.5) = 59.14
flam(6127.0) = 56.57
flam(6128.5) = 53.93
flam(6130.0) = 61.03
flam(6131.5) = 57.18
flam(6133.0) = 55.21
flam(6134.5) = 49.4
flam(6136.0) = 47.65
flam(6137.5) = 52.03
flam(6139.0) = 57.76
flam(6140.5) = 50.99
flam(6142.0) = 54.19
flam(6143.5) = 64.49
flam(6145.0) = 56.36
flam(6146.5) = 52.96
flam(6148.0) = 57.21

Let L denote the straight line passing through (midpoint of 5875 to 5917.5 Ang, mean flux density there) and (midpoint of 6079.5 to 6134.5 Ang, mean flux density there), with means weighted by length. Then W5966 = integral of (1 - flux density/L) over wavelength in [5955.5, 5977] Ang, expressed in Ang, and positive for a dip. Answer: -0.16 Ang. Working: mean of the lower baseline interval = 52.1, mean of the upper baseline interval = 57.3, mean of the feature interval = 54.2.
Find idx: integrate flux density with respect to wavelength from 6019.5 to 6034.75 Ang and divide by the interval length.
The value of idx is 57.9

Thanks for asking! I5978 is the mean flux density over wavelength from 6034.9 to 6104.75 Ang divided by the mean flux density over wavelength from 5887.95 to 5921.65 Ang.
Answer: 1.12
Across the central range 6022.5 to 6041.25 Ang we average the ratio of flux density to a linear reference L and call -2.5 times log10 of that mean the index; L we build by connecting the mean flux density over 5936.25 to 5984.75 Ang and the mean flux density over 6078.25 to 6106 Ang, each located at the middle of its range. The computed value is -0.046 mag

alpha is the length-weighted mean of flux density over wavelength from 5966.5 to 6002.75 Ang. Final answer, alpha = 55.4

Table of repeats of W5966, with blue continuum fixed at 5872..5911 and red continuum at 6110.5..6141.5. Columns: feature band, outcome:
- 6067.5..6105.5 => -2.0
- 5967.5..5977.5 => 0.5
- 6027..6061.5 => -2.6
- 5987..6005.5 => -1.2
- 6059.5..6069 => -0.6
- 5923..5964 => -1.0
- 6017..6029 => -0.3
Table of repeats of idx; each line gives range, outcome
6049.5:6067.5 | 58.7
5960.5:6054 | 55.9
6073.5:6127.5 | 57.9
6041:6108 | 58.8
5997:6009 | 58.4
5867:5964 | 54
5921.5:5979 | 54.2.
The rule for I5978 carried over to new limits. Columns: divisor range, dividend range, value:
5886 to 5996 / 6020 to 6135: 1.09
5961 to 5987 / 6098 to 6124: 1.08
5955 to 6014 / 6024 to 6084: 1.08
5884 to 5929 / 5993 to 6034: 1.08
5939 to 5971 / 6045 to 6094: 1.07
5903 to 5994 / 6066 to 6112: 1.07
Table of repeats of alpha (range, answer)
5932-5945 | 53.4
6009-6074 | 57.8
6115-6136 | 55.9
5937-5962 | 55.4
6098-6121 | 58.2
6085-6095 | 57.3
